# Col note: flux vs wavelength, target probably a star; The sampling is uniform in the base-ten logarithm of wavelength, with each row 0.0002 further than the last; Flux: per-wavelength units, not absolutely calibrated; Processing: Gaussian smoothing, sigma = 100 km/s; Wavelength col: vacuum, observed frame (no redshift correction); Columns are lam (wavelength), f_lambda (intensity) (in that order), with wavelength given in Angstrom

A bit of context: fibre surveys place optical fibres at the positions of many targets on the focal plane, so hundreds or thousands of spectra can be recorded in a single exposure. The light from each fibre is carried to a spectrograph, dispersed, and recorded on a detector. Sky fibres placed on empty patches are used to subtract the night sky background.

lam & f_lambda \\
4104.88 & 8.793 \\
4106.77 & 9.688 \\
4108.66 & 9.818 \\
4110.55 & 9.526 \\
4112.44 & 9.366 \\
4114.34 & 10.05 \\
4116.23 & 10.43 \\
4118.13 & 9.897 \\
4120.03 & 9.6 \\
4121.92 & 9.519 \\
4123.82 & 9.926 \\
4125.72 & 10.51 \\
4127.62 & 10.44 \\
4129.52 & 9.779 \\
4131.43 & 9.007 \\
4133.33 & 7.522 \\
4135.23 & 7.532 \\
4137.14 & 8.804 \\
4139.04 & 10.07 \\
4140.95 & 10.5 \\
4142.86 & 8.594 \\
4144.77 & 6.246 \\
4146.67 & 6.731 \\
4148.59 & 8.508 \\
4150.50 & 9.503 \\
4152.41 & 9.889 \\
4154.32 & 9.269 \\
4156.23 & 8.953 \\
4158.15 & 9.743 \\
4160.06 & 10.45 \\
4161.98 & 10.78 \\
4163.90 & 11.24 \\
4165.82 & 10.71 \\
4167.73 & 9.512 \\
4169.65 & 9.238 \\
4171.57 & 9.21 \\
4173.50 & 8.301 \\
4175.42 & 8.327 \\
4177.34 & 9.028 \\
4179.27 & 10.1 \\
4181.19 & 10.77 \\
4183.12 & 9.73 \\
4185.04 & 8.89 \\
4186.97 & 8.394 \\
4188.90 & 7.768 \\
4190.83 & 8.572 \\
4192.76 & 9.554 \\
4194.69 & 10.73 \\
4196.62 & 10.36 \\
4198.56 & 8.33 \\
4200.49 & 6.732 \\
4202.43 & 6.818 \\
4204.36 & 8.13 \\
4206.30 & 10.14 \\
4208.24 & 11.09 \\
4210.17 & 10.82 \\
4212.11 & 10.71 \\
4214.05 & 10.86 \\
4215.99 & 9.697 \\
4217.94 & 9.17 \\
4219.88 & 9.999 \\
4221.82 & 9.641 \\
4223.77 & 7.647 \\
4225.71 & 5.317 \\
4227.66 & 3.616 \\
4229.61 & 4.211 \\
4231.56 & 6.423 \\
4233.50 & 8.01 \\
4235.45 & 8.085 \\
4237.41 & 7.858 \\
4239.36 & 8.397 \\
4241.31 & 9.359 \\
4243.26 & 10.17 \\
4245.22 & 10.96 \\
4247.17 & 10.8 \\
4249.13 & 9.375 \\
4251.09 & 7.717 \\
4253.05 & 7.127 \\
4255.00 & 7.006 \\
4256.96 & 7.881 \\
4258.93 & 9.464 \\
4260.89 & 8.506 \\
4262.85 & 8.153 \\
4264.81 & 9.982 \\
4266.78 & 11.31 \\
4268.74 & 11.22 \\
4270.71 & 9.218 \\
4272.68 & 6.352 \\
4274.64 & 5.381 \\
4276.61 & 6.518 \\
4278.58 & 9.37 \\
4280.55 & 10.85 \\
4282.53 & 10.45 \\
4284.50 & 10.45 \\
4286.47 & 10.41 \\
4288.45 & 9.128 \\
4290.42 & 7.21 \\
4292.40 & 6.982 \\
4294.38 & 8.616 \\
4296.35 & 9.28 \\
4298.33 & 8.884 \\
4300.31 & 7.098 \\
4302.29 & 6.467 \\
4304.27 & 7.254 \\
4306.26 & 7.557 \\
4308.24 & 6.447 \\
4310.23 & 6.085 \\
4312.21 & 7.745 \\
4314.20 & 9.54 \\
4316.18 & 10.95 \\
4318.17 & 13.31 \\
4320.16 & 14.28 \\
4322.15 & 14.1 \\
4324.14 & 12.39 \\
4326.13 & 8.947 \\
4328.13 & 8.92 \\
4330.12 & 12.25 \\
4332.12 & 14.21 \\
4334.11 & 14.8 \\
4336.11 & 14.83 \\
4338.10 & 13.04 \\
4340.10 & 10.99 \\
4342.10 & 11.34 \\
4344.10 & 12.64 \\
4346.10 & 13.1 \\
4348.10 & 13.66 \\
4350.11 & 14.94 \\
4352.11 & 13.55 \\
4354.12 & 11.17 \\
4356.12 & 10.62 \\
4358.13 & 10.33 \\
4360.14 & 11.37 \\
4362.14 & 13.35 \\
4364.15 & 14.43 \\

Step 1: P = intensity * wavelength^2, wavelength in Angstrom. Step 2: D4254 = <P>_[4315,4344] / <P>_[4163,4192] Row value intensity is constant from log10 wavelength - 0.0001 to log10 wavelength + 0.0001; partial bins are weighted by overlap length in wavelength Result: 1.43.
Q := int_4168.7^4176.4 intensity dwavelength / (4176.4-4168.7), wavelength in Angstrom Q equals 8.77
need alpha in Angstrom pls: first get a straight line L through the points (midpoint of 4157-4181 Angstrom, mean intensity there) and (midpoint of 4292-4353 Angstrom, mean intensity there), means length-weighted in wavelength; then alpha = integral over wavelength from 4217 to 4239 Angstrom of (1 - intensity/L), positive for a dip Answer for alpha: 6.19 Angstrom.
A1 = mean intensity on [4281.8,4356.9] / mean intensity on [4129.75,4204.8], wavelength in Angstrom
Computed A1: 1.17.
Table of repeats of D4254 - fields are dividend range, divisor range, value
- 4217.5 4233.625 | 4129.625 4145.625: 0.85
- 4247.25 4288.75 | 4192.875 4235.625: 1.07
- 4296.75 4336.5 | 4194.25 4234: 1.27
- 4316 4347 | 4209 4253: 1.54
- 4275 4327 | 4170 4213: 1.05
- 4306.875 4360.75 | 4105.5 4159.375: 1.39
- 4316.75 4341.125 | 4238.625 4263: 1.48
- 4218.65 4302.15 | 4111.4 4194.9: 0.95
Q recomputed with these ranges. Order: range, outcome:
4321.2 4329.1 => 11.1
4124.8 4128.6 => 10.5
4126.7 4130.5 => 10.1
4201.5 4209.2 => 9.05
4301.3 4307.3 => 7.09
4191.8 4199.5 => 9.74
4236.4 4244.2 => 8.94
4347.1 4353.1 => 14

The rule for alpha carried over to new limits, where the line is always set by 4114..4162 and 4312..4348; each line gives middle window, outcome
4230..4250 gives 3.8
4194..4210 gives 1.8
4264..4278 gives 3.4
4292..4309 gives 5.9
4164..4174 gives 0.1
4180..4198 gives 1.2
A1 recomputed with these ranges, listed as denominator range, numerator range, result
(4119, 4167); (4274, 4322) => 0.95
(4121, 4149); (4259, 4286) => 1.02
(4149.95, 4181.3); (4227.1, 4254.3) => 0.83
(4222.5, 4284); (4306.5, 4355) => 1.41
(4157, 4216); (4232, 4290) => 0.94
